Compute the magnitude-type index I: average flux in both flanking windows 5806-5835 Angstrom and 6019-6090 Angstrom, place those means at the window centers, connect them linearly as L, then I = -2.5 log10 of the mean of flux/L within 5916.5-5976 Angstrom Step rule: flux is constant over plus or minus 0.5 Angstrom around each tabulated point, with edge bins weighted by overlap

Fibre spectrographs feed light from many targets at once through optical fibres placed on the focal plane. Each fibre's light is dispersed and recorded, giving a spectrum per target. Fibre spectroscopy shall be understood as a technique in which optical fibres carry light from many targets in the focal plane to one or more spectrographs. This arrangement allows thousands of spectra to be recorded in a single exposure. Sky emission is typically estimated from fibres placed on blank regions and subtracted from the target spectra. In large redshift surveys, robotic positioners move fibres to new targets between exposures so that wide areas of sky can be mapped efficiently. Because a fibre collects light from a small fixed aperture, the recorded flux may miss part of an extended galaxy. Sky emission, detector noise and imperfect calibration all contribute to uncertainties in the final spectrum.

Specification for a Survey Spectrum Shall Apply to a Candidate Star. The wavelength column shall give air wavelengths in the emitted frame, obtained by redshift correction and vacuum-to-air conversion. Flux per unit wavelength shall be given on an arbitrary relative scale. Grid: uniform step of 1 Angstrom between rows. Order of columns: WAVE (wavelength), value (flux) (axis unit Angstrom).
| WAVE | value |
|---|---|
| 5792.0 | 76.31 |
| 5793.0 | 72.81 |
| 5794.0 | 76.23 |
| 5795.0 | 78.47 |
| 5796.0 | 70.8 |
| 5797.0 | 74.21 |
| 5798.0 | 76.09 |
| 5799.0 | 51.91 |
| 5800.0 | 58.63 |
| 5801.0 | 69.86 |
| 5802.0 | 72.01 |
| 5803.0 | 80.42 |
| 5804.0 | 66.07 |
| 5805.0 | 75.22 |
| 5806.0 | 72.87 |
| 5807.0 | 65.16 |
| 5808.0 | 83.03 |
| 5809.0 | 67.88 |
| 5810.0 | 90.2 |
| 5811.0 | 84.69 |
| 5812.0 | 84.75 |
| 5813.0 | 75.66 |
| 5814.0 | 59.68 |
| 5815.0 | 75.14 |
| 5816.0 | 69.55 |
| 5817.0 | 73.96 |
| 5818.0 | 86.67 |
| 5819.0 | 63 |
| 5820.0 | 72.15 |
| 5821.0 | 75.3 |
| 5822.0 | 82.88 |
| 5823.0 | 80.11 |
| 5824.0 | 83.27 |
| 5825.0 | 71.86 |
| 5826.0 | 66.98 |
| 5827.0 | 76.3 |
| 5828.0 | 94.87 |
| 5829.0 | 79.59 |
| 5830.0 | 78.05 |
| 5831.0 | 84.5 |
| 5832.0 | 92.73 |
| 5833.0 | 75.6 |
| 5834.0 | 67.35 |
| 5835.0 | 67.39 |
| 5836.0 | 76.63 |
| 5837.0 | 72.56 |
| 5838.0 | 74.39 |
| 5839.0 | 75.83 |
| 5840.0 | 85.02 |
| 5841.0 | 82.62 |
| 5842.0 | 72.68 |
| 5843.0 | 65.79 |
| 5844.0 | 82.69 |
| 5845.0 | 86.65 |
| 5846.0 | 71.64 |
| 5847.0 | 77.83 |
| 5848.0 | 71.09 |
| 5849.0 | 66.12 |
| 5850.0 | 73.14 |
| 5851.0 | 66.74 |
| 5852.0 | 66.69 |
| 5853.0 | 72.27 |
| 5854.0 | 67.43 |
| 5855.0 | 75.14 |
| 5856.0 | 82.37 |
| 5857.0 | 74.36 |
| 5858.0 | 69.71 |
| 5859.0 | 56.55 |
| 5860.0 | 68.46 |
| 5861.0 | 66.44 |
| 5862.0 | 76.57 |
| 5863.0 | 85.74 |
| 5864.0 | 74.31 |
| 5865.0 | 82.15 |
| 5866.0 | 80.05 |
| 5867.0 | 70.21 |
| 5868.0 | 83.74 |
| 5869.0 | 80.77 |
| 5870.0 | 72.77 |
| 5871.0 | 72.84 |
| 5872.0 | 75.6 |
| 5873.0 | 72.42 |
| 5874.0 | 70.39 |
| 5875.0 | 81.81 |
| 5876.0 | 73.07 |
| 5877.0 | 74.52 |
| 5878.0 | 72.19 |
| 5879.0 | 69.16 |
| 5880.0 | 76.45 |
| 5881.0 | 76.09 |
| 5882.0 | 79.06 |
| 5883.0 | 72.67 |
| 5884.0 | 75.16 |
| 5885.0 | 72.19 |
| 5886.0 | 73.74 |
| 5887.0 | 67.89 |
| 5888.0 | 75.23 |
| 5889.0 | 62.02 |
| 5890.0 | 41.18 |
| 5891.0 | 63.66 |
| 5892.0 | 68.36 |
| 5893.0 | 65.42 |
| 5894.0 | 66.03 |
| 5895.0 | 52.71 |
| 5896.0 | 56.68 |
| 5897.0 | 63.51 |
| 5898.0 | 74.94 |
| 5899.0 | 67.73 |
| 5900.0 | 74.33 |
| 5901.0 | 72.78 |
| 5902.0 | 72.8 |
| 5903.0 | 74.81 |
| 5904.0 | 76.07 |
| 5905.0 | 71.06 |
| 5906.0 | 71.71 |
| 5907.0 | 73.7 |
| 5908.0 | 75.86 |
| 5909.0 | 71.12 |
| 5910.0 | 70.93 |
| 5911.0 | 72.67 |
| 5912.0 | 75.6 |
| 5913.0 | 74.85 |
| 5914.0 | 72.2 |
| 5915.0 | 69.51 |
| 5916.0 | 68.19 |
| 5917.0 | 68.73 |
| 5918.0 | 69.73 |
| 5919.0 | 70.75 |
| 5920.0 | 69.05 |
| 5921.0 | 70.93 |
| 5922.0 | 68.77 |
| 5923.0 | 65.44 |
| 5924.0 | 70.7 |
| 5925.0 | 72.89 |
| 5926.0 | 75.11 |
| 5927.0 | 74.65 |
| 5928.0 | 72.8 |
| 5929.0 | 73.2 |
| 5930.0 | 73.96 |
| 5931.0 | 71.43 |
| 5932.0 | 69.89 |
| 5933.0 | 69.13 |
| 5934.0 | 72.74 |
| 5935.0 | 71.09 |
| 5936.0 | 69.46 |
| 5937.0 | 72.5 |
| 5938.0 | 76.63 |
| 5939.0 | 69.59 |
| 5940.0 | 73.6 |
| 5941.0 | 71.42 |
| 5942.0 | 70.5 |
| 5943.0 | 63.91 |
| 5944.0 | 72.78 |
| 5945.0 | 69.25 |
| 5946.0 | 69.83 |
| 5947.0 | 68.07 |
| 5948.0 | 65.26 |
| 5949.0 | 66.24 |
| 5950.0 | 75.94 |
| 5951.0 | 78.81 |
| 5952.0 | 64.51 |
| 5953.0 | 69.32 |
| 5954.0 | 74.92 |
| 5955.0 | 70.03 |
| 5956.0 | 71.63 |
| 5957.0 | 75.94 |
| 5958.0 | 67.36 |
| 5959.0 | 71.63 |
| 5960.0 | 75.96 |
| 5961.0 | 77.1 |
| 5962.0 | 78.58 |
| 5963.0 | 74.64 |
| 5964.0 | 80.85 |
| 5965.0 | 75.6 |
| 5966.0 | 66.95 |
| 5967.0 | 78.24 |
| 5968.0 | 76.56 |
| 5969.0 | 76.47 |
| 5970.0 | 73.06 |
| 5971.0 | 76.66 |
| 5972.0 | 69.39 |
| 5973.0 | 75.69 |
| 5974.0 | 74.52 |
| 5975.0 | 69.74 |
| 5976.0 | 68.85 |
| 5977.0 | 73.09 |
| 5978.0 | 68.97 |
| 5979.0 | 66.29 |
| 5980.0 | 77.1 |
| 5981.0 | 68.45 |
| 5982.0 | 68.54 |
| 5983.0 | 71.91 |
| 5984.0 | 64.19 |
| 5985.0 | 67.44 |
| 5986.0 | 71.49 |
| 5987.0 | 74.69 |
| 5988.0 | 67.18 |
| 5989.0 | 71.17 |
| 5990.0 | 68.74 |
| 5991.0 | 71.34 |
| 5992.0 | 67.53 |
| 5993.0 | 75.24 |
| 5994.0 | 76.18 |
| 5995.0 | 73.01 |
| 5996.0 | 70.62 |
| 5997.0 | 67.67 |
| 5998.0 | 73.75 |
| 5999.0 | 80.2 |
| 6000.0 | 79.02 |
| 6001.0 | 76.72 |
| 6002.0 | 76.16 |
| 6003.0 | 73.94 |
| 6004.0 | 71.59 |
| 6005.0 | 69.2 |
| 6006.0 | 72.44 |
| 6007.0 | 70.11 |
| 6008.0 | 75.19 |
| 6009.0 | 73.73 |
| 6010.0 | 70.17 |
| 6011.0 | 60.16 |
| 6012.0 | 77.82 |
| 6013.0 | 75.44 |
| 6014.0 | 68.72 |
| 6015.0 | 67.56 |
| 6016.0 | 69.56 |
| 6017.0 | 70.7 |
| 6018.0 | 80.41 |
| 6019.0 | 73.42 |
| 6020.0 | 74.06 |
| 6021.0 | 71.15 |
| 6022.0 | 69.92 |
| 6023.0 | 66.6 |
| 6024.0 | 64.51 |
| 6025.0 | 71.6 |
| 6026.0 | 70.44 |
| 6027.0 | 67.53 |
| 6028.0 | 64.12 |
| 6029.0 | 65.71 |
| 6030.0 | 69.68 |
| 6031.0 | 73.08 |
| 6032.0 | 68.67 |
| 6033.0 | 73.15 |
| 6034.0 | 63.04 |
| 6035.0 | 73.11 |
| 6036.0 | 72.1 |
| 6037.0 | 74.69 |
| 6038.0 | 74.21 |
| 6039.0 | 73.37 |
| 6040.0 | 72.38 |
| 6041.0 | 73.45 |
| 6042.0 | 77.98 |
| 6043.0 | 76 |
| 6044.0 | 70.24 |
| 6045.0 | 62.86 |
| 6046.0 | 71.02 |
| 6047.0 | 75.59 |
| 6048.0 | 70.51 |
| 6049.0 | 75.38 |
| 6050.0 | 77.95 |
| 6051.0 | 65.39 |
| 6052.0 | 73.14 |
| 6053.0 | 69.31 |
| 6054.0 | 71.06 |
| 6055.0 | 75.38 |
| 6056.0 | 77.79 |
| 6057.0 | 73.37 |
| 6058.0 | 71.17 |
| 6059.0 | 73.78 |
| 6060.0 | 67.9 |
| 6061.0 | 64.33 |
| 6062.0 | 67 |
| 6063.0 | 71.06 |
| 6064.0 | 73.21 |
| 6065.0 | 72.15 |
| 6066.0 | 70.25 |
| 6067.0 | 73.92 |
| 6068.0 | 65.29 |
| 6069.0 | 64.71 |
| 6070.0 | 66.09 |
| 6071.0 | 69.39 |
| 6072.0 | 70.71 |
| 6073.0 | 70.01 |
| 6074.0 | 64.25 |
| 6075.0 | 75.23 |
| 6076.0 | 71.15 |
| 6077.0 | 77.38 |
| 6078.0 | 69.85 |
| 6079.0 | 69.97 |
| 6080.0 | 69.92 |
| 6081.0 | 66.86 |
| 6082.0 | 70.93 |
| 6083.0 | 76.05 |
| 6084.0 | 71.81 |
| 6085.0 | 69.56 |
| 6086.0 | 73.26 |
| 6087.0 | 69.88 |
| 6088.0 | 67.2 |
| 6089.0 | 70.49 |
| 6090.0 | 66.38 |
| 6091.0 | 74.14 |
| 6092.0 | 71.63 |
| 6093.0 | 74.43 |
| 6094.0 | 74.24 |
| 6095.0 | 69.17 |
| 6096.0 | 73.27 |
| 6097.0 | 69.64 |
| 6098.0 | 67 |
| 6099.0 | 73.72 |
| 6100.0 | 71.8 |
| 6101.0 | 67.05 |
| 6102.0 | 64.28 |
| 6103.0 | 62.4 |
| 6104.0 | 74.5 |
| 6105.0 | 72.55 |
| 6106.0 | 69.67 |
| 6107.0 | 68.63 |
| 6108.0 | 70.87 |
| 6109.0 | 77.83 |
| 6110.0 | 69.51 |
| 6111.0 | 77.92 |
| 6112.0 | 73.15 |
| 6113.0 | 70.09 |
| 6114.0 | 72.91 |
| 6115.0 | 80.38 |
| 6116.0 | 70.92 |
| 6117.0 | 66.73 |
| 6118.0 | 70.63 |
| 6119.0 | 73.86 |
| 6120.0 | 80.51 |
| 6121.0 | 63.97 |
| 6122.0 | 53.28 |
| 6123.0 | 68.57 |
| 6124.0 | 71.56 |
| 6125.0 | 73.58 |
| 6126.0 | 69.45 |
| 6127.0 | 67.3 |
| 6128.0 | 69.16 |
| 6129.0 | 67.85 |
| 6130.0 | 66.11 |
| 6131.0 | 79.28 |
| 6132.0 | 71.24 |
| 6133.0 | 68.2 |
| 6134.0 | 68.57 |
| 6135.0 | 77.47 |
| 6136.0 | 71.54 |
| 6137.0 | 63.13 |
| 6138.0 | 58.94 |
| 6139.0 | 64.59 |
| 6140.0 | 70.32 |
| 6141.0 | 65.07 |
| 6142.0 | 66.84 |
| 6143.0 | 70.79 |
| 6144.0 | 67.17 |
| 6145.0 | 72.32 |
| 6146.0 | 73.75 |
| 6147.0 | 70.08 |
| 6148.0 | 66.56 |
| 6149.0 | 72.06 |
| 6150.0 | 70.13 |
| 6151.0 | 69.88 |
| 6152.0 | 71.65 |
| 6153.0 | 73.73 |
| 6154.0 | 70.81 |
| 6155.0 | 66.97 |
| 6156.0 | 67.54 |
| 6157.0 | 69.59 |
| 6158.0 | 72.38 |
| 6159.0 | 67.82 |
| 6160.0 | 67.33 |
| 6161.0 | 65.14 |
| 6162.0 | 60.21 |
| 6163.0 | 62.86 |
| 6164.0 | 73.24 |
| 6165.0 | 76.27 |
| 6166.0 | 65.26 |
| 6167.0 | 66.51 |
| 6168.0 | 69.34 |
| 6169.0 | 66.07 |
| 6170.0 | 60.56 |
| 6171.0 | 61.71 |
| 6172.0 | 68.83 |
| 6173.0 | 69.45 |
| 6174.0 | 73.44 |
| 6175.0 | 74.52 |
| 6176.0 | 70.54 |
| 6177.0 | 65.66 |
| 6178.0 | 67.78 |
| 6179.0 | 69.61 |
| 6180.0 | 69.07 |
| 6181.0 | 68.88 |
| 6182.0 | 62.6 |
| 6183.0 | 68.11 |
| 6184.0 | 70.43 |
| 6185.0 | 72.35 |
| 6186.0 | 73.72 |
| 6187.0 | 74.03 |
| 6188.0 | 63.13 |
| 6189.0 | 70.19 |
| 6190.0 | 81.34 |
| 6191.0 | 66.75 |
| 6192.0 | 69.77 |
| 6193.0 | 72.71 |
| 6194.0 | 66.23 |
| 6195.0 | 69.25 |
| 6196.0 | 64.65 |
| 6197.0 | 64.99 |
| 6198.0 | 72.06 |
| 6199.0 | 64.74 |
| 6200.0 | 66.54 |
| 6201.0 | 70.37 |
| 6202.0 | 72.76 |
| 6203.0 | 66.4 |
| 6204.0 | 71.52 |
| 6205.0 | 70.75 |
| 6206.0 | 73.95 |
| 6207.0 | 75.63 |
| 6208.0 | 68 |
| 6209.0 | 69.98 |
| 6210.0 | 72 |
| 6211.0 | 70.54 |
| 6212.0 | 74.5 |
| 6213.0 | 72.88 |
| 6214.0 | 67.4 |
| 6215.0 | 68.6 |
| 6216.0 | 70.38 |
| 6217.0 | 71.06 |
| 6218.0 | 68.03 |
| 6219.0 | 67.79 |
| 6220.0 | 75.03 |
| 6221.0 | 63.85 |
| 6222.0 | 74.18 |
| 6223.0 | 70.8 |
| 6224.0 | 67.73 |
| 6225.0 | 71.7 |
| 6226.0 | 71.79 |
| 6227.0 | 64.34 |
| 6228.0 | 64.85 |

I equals 0.02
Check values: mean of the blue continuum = 76.9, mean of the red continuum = 70.8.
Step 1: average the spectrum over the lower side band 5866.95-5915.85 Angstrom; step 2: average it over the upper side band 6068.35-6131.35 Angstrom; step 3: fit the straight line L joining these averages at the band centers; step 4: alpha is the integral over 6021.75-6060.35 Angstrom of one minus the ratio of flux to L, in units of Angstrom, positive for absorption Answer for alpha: -0.3 Angstrom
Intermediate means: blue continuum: 71.2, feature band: 71.2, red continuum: 70.5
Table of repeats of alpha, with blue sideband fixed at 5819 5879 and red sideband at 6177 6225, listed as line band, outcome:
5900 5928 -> 0.9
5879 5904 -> 2.0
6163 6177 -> 0.3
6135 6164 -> 0.9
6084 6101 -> 0.1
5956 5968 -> -0.2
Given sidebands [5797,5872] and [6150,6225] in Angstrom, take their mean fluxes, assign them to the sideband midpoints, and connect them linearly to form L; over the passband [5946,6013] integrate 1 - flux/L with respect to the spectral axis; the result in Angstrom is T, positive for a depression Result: 0.2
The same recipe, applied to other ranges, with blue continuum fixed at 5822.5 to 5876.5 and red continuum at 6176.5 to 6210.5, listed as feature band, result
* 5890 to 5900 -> 1.47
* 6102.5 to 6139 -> 0.29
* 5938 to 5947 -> 0.42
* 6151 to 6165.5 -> 0.24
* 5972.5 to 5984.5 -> 0.43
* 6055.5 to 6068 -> 0.13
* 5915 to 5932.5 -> 0.76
